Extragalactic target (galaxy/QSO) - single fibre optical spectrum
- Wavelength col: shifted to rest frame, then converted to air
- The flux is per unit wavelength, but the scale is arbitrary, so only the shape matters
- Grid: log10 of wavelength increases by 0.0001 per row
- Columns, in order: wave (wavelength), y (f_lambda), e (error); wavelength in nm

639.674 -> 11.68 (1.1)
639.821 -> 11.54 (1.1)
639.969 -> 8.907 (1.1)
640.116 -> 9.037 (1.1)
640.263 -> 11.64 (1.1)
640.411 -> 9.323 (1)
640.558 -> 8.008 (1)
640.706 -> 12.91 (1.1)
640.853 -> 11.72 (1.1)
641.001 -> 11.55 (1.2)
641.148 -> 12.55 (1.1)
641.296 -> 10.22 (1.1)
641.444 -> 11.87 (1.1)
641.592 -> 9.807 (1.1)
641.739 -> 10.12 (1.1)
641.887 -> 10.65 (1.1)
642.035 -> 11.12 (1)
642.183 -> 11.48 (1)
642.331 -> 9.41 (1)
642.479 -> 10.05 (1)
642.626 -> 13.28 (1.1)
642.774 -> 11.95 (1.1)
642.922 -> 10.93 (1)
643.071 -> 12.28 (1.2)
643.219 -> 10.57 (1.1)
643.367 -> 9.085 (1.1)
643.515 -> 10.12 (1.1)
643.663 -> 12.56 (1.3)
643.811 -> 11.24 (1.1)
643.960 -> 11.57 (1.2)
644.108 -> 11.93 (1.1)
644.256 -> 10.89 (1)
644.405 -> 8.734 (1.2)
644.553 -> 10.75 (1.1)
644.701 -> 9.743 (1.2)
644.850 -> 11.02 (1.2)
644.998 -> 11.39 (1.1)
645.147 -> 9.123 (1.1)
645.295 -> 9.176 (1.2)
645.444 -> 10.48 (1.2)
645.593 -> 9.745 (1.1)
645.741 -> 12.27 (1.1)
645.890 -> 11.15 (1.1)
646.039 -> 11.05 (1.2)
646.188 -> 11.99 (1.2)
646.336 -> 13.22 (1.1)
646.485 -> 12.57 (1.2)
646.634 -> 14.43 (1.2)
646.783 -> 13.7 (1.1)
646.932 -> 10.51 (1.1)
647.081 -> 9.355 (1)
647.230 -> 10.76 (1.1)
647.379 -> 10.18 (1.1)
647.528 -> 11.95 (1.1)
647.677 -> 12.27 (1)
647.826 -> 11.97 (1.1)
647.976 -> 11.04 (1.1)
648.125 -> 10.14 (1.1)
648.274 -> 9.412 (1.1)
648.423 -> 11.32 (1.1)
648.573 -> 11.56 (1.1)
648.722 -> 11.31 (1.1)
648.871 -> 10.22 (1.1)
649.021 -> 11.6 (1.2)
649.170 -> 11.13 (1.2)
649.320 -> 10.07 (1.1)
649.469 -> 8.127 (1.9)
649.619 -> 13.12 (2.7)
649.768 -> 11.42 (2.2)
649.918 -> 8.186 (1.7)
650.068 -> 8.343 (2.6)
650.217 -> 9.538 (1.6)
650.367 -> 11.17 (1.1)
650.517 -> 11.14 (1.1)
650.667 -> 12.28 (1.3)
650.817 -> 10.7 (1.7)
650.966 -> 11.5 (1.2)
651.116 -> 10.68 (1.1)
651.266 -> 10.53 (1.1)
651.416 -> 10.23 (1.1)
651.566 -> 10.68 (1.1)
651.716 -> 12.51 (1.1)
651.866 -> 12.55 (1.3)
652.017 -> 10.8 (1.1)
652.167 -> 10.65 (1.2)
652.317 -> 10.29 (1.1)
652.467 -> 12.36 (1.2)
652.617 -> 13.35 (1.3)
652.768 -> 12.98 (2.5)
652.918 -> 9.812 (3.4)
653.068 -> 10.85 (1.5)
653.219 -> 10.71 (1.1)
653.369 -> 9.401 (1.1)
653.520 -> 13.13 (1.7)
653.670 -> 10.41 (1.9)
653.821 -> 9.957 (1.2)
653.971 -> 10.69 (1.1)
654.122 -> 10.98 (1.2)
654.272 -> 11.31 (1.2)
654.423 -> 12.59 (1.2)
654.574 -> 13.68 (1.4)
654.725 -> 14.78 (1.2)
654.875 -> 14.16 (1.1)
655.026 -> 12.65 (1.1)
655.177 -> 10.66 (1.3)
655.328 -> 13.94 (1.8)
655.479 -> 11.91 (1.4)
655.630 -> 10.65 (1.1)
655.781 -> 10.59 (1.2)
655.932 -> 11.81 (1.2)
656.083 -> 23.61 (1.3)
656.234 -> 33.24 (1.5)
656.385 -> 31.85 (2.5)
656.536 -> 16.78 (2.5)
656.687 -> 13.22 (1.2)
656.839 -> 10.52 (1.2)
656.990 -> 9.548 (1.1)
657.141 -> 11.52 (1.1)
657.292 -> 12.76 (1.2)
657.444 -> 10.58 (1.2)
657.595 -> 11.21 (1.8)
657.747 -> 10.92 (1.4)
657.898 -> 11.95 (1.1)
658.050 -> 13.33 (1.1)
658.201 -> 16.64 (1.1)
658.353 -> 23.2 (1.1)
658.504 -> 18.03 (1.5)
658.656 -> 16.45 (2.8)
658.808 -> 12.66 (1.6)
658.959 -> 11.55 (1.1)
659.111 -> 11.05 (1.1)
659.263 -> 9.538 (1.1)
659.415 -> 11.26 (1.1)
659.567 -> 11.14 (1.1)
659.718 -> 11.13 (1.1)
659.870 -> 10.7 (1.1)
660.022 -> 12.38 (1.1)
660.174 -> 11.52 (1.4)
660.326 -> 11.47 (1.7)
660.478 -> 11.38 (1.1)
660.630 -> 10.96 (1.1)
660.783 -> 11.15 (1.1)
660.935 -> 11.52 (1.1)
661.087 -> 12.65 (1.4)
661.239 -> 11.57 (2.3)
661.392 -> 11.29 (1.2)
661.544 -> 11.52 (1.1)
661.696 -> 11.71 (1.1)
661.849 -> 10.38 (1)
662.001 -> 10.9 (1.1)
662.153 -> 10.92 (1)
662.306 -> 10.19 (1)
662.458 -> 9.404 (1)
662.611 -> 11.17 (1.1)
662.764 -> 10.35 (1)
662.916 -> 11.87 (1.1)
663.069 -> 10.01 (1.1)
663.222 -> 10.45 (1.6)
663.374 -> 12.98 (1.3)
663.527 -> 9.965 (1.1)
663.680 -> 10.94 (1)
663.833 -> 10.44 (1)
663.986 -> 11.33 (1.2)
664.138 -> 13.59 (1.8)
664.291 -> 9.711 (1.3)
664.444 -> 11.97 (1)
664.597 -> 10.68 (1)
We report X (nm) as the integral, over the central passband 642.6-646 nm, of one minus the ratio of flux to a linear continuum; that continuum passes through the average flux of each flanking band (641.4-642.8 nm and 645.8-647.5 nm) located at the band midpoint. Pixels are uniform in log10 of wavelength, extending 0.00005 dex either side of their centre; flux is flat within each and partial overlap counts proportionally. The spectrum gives 0.14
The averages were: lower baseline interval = 10.9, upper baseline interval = 11.7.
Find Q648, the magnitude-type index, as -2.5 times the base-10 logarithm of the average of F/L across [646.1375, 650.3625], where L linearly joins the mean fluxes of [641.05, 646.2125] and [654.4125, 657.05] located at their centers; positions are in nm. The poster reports 0.14 mag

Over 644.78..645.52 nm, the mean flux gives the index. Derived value 10.2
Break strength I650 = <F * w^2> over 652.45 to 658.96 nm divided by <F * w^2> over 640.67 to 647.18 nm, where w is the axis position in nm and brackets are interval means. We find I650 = 1.3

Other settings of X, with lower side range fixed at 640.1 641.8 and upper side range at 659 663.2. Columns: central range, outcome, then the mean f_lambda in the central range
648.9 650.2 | 0.08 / 10.2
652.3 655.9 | -0.26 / 11.8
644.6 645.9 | 0.05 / 10.4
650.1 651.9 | -0.02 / 11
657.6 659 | -0.49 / 14.9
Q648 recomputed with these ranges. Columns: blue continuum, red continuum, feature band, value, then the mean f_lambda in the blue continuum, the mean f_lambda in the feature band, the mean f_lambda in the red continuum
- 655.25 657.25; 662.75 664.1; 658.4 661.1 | 0.13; 16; 12.1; 11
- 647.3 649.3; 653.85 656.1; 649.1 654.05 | 0.09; 11.1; 10.9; 12.6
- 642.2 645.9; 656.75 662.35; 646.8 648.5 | 0.02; 10.8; 10.9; 12.1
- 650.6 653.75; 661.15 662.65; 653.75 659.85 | -0.24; 11.3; 13.8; 10.9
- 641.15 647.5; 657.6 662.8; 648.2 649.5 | 0.07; 11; 10.6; 12.1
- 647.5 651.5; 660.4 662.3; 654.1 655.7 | -0.14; 10.8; 12.5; 11.3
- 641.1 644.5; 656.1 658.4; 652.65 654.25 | 0.31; 11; 11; 15.9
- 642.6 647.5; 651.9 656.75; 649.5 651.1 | 0.17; 11.1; 10.7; 13.6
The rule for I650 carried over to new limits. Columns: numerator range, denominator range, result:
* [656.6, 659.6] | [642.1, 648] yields 1.20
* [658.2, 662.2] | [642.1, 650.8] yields 1.17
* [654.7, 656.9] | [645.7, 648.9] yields 1.44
